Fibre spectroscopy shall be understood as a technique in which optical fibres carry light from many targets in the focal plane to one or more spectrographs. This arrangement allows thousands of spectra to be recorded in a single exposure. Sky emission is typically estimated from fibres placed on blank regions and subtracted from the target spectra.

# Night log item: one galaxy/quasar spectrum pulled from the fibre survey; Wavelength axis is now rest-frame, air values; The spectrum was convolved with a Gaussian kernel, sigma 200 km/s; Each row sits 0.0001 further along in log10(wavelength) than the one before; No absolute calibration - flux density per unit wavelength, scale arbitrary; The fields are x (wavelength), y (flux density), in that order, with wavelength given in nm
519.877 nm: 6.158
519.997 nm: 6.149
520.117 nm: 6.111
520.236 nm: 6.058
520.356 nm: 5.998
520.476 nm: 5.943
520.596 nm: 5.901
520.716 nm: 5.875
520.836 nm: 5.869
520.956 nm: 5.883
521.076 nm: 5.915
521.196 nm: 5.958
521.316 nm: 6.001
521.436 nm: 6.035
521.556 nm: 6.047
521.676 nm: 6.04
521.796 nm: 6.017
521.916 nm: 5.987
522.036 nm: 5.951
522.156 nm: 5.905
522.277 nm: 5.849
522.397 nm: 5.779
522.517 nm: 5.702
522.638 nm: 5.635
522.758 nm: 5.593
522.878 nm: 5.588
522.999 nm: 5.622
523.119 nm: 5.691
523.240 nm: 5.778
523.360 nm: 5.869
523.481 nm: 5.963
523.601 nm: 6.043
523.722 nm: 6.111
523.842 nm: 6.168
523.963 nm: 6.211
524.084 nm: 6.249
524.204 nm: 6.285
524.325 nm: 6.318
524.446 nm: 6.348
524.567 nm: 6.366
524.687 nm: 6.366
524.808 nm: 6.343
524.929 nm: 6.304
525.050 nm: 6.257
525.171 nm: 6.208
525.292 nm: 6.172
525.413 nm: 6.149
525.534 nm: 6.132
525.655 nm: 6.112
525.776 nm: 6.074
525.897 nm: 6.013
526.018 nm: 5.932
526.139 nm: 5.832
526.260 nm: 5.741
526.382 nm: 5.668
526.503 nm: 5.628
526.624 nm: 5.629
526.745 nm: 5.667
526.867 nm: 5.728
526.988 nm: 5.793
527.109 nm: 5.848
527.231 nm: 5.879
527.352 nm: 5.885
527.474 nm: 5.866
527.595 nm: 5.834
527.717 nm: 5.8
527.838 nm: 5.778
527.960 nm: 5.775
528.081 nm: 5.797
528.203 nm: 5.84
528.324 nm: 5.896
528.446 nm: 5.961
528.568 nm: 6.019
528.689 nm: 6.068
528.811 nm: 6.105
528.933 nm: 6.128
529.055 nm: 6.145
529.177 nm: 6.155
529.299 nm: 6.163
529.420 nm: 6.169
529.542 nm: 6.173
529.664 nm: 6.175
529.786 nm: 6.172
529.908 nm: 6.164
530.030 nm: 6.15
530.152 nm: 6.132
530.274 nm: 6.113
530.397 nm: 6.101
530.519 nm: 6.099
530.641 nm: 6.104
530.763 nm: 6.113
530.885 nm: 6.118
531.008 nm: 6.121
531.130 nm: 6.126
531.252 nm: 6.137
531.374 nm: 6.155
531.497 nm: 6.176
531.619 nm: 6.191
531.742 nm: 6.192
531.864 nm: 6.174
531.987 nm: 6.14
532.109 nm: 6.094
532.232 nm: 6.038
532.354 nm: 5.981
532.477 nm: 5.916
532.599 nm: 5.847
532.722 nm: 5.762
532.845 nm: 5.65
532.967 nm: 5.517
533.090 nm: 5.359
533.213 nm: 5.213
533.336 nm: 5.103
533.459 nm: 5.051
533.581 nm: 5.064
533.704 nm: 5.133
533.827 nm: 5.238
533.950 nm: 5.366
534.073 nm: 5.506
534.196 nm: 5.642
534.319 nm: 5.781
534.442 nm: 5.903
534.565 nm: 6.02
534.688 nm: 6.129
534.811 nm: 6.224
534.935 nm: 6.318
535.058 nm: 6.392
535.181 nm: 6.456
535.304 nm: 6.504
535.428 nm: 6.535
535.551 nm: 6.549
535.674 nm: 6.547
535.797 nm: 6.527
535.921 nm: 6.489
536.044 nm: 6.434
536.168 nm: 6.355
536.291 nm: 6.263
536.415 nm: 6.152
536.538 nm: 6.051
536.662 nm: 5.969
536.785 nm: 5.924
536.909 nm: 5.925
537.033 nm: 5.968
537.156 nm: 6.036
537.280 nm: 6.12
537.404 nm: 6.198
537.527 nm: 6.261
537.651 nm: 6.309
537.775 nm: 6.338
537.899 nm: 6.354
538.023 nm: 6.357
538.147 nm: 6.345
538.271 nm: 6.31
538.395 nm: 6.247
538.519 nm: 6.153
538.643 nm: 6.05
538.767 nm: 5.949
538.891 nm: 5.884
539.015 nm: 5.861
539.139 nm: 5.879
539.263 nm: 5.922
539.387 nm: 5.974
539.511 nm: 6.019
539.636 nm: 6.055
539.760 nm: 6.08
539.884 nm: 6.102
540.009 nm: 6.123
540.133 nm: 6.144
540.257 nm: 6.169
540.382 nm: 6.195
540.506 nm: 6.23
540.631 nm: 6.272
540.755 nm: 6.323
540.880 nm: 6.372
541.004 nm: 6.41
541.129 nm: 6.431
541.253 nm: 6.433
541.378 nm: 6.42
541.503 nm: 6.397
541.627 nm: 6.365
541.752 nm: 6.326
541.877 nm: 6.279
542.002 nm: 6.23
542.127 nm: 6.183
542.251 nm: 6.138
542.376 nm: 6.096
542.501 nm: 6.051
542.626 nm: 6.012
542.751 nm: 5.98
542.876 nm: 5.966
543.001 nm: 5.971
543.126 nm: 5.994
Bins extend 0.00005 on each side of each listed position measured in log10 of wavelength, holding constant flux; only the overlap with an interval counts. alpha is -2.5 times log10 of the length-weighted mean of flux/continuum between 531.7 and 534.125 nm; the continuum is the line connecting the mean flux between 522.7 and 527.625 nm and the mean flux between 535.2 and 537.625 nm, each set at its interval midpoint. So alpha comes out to 0.10 mag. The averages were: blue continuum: 5.98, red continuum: 6.26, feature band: 5.61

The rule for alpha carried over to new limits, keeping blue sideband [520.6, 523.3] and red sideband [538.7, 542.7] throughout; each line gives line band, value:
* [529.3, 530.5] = -0.03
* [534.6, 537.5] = -0.03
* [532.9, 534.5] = 0.13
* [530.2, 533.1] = 0.00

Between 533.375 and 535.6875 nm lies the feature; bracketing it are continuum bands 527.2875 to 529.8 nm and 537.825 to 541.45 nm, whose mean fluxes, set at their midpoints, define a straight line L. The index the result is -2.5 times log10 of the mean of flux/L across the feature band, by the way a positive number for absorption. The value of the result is 0.036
